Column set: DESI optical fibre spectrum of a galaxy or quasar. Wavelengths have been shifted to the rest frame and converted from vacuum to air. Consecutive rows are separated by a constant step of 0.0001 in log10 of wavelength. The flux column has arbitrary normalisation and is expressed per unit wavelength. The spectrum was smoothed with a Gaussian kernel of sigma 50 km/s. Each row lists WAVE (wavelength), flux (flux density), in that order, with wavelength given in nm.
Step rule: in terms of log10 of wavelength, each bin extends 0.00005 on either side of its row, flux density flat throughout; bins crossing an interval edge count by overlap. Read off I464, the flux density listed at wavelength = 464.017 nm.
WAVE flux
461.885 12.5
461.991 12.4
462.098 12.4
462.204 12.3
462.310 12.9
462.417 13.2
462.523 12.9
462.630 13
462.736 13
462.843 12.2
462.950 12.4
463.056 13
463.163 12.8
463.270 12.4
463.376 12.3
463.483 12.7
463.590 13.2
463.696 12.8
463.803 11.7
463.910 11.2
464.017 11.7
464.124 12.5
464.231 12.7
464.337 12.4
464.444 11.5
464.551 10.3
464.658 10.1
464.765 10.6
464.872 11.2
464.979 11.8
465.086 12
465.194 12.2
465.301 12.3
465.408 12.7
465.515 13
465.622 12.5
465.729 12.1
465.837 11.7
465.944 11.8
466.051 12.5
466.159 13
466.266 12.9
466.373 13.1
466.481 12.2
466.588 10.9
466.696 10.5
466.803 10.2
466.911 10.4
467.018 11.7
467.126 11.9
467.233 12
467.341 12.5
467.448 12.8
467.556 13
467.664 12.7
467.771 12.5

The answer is 11.7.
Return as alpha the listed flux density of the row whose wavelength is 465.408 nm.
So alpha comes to 12.7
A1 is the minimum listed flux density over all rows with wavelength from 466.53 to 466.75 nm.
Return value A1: 10.5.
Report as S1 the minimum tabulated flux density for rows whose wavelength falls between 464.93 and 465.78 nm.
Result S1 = 11.8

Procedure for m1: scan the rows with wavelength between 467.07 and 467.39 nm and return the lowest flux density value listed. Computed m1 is 11.9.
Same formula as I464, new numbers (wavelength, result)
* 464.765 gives 10.6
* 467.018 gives 11.7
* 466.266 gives 12.9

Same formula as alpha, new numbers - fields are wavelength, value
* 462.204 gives 12.3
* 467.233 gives 12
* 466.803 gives 10.2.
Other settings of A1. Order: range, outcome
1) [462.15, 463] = 12.2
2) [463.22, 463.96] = 11.2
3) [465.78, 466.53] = 11.7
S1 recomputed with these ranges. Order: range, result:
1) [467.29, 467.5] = 12.5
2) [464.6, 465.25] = 10.1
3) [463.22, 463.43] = 12.3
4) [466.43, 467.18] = 10.2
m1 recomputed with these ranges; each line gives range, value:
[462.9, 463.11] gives 12.4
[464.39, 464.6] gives 10.3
